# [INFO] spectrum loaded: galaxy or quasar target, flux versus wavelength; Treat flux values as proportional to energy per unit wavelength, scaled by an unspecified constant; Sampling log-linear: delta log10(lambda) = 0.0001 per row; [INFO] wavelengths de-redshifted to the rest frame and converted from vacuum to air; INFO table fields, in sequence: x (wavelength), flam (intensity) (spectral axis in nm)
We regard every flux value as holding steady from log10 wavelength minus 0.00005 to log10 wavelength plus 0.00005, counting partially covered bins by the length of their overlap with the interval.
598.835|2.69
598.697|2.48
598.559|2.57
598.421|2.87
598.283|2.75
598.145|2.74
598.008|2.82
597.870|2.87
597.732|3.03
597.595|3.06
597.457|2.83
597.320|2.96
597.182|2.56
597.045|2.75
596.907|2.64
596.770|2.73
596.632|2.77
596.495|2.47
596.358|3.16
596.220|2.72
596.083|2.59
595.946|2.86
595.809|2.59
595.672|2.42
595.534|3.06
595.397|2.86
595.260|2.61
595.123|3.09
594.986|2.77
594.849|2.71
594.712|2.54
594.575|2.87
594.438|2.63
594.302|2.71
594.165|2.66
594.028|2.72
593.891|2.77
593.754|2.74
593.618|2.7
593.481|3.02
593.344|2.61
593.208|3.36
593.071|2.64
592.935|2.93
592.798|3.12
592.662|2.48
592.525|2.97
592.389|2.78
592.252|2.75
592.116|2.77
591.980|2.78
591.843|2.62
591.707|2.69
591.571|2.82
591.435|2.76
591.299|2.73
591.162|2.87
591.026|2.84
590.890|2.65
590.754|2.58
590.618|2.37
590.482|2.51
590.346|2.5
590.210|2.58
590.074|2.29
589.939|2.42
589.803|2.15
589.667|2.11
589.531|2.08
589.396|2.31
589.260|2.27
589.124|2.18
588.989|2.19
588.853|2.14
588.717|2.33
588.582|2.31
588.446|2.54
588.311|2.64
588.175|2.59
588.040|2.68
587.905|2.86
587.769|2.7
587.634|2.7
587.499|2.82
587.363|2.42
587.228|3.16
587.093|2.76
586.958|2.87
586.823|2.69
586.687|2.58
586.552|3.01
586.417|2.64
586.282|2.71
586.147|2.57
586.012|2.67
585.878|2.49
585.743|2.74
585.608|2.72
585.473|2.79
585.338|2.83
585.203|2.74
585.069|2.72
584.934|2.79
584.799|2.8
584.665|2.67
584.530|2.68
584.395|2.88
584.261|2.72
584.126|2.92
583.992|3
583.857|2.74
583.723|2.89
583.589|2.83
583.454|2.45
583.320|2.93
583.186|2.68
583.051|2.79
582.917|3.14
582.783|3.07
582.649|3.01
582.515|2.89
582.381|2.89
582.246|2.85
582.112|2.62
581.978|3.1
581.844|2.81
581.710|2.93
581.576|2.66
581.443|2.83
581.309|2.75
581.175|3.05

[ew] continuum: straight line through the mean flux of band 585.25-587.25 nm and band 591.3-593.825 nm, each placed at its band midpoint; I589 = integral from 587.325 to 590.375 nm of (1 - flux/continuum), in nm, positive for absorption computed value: 0.38 nm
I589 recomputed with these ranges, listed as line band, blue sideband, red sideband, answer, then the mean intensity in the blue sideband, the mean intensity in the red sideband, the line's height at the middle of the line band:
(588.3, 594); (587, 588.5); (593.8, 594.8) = 0.244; 2.72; 2.7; 2.71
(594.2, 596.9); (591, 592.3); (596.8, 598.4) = 0.055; 2.76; 2.82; 2.8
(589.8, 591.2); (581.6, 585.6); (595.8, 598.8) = 0.132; 2.83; 2.77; 2.8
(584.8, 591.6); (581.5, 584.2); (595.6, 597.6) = 0.535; 2.86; 2.73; 2.81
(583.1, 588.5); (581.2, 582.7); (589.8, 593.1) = 0.077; 2.85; 2.67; 2.78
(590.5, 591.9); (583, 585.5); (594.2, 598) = 0.045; 2.78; 2.77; 2.78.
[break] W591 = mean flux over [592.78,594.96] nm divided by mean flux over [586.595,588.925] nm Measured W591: 1.1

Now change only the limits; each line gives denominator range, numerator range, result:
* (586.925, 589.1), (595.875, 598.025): 1.08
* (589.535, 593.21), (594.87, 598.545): 1.05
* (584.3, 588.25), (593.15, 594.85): 1.01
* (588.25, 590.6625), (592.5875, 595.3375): 1.20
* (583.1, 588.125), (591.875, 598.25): 1.01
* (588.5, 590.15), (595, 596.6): 1.24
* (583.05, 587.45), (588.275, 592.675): 0.91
